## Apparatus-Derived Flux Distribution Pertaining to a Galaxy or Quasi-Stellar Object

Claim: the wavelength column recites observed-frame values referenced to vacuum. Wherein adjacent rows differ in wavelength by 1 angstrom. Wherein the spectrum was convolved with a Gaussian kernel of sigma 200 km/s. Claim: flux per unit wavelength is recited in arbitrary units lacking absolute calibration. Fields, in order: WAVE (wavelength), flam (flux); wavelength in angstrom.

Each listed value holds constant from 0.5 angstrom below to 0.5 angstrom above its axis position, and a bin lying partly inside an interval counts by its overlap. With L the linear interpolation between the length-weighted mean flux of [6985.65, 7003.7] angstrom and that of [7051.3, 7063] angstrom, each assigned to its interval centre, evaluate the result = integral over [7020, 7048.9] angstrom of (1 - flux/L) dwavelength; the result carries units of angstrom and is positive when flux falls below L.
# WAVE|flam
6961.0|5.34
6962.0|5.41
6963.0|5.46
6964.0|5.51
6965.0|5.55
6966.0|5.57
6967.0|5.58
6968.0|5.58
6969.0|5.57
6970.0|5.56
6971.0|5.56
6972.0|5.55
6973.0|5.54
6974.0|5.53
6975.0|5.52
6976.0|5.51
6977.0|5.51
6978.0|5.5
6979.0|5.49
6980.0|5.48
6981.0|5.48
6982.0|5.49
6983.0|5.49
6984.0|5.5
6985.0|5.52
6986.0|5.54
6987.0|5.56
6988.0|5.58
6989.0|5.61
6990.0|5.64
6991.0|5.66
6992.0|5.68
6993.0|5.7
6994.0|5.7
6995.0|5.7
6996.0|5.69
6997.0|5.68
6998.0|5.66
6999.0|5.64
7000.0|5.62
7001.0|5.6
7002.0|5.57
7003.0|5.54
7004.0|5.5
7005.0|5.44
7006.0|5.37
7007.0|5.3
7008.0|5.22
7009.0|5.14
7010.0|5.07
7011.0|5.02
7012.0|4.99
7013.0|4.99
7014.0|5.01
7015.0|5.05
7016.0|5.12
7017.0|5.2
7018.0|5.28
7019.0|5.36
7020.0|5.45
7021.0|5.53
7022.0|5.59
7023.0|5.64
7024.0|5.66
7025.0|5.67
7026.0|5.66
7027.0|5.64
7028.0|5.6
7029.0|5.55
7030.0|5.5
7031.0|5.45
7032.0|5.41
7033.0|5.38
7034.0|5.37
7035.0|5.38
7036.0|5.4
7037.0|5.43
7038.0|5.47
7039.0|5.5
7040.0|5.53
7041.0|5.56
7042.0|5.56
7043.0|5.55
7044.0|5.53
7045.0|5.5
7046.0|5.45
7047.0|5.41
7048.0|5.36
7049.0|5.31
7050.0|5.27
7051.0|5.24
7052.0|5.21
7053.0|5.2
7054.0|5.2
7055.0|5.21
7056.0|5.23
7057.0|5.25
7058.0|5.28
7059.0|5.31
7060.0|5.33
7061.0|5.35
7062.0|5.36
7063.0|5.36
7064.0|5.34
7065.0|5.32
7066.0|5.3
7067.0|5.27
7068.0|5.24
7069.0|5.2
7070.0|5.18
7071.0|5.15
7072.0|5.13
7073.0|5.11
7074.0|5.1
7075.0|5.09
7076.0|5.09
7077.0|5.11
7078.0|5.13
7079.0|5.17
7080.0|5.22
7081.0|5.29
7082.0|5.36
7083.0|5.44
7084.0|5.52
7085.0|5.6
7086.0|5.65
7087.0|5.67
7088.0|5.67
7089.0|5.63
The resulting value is -0.6 angstrom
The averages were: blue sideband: 5.63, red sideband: 5.27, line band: 5.51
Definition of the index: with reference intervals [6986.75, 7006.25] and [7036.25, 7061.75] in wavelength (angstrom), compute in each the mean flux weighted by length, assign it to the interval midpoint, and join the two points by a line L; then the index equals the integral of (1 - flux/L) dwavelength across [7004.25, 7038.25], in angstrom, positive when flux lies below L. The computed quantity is 0.8 angstrom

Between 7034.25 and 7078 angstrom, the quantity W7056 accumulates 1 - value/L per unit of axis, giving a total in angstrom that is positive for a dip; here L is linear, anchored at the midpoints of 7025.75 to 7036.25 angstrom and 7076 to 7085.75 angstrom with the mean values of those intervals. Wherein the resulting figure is 0.72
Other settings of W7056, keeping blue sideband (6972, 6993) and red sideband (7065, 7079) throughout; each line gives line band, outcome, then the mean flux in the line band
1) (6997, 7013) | 0.2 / 5.38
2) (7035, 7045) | -0.4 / 5.5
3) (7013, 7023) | 0.2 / 5.29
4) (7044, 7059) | -0.1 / 5.3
